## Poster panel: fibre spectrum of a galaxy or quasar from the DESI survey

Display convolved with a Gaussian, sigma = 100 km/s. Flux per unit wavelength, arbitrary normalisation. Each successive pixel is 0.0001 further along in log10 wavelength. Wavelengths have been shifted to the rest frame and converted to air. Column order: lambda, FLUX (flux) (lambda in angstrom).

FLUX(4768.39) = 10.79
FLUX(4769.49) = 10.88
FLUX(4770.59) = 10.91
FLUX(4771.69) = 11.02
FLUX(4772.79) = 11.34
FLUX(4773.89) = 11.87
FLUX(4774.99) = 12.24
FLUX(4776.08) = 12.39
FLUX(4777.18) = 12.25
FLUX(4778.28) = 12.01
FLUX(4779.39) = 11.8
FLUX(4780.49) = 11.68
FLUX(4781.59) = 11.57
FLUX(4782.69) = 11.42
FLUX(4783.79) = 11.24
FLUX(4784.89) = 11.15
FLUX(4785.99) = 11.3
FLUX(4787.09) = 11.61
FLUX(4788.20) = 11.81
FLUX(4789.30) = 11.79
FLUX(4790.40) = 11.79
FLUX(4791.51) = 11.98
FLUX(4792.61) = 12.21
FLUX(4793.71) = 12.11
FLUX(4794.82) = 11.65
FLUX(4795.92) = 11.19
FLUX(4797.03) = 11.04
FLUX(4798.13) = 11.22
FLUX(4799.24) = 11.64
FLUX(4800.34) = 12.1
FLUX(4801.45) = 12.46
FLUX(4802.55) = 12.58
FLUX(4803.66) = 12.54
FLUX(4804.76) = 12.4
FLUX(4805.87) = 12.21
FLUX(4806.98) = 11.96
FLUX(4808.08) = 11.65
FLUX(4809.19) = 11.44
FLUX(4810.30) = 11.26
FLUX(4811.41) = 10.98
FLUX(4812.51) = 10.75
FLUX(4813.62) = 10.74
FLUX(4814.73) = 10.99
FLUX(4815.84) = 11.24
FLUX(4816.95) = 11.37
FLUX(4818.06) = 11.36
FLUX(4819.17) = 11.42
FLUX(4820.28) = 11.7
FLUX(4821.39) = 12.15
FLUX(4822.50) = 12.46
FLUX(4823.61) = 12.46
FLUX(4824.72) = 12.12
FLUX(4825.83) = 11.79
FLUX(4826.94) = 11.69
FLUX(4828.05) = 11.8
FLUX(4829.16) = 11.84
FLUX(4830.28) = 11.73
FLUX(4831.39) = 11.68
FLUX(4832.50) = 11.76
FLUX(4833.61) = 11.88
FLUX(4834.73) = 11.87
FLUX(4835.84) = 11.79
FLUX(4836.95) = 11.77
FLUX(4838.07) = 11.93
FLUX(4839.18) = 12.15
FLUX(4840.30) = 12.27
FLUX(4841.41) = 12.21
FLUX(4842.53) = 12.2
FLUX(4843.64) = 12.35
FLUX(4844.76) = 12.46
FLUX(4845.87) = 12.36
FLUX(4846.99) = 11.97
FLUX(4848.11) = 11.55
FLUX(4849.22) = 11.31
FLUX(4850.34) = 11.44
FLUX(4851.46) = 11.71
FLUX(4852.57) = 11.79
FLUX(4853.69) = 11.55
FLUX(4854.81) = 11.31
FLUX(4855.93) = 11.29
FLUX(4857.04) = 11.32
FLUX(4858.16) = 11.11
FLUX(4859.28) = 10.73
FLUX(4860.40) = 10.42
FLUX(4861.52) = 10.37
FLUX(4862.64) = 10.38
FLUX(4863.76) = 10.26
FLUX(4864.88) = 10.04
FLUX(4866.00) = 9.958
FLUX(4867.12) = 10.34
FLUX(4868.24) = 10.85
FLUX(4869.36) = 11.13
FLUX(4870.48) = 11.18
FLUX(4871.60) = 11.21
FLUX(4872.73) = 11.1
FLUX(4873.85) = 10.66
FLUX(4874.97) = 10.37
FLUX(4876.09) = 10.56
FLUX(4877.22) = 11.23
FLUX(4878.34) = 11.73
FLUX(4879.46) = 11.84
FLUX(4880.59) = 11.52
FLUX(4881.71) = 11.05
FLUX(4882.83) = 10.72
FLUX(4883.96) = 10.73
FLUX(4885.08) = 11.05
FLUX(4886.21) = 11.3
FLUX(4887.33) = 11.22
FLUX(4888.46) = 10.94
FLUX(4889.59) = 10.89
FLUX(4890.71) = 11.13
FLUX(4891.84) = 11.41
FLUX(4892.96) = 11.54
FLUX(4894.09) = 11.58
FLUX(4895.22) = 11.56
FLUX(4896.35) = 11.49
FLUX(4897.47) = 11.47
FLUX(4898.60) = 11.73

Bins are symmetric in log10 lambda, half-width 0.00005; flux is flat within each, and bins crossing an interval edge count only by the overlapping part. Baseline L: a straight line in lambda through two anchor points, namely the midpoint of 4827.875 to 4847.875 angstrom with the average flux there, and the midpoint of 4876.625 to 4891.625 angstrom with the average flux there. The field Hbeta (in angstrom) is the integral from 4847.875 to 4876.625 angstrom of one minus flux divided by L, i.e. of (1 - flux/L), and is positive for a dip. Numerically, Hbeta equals 1.6 angstrom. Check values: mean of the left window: 12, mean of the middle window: 10.9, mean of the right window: 11.2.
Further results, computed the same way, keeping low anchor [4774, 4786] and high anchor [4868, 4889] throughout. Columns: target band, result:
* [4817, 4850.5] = -1.5 angstrom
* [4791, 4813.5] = -0.3 angstrom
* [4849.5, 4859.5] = -0.1 angstrom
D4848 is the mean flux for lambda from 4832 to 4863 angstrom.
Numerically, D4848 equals 11.6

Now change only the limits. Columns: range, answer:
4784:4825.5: 11.7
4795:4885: 11.5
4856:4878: 10.7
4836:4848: 12.1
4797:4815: 11.7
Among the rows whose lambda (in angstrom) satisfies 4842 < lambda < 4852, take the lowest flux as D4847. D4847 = 11.31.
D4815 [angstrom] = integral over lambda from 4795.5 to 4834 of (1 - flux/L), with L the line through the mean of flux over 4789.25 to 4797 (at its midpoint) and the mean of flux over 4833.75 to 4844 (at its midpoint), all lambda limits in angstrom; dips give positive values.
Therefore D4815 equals 0.6 angstrom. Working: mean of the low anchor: 11.8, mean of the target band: 11.7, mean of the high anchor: 12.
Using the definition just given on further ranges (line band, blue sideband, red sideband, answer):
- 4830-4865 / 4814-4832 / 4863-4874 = -1.2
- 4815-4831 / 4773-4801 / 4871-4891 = -0.4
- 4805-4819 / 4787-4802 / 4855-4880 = 0.2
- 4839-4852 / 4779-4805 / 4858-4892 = -0.9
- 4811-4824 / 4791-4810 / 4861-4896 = 0.3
